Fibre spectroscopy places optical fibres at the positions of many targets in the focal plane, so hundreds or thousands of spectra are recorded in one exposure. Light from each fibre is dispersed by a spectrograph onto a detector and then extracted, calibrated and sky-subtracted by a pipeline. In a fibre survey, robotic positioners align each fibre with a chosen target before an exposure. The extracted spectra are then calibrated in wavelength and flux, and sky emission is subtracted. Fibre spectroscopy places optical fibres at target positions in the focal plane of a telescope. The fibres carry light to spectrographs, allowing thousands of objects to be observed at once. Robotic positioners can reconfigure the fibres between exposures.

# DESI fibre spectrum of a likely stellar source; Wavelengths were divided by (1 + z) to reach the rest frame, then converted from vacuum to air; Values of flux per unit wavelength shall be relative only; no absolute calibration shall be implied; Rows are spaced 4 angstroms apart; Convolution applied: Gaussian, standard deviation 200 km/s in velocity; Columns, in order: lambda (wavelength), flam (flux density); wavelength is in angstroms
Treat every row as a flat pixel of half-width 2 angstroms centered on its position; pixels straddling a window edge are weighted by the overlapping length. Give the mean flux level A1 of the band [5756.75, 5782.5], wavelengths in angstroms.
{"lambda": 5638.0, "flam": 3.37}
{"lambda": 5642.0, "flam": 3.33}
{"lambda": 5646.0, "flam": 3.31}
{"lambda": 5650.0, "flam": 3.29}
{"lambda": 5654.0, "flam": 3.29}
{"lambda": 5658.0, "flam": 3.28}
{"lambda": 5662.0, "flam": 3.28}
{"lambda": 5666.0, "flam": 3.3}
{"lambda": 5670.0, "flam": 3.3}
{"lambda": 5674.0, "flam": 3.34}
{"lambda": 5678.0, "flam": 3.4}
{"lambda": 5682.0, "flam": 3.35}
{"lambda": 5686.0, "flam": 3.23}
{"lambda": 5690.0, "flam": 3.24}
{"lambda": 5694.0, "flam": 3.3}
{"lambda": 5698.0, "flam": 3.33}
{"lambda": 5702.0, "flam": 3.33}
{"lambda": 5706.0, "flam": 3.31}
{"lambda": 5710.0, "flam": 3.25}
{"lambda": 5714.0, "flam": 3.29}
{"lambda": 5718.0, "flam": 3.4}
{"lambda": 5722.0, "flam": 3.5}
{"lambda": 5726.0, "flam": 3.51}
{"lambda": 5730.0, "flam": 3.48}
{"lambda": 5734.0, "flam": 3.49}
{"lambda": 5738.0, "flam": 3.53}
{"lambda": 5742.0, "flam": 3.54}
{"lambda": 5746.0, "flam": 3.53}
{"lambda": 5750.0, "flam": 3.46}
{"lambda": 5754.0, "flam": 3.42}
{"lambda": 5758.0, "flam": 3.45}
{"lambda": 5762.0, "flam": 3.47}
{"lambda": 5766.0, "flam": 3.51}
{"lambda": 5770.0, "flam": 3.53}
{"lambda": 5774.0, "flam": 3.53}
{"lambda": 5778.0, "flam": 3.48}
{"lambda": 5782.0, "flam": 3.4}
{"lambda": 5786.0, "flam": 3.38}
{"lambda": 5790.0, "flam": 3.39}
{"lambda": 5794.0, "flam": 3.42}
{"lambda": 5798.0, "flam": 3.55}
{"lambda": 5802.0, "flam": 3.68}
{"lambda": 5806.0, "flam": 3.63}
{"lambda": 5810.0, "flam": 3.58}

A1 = 3.49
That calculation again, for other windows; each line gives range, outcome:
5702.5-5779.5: 3.45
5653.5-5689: 3.31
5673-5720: 3.31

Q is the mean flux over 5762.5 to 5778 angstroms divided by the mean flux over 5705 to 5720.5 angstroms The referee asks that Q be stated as 1.1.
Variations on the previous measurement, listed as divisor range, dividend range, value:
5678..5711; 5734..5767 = 1.06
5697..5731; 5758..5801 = 1.03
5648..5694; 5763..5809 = 1.06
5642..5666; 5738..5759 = 1.06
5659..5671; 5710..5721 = 1.02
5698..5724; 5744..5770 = 1.04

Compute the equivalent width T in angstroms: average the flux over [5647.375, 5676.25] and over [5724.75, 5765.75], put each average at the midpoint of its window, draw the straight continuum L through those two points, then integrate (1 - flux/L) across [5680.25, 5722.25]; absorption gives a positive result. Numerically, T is 0.93 angstroms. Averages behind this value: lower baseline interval 3.3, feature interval 3.31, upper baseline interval 3.49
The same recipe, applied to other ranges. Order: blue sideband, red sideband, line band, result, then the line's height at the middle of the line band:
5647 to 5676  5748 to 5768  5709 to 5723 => 0.14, 3.39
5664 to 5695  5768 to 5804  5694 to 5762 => -0.71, 3.39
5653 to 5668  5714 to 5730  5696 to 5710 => 0.36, 3.4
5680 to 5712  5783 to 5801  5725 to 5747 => -1.02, 3.36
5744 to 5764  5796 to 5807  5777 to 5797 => 0.87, 3.57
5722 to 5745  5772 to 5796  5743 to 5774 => -0.13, 3.47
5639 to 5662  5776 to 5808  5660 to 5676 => 0.10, 3.32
